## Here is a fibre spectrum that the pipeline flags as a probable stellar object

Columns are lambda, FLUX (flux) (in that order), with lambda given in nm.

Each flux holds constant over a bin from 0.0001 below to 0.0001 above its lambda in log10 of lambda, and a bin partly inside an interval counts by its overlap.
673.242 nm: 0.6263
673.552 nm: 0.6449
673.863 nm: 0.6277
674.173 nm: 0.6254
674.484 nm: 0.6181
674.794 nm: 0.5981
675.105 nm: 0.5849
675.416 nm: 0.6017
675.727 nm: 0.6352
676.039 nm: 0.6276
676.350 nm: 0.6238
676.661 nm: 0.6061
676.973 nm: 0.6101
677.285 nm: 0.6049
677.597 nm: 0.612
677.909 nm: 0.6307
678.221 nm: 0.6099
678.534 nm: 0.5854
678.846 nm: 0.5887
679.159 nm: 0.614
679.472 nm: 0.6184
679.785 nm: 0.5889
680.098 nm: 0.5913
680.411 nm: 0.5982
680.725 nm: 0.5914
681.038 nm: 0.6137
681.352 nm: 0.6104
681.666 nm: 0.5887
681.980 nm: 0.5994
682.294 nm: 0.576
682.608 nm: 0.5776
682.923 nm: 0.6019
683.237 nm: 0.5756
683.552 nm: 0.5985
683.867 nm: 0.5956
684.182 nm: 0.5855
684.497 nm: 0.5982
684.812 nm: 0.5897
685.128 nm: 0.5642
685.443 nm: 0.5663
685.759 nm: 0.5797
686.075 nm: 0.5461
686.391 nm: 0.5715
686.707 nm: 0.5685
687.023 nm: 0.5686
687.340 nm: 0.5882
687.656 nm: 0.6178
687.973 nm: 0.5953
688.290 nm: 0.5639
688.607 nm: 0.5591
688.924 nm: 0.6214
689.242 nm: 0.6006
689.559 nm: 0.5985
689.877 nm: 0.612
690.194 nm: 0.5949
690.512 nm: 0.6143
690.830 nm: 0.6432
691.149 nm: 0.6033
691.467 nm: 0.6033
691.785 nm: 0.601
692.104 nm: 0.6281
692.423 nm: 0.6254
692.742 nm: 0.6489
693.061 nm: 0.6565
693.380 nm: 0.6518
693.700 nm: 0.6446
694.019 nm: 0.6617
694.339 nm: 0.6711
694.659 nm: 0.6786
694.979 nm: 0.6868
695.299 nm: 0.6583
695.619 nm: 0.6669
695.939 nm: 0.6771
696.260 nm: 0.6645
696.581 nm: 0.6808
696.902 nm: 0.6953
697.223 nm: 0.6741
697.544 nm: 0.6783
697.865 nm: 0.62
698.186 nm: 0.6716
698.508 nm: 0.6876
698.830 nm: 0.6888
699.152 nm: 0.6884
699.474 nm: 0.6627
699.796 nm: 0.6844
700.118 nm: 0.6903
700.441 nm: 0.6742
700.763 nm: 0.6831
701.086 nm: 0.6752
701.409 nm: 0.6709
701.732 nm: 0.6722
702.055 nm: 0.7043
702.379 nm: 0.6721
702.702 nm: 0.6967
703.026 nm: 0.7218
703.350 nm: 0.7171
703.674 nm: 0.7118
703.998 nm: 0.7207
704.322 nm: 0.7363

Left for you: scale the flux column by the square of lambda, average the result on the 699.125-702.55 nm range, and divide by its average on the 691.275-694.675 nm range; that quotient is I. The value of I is 1.1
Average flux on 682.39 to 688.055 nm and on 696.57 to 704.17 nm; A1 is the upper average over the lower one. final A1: 1.18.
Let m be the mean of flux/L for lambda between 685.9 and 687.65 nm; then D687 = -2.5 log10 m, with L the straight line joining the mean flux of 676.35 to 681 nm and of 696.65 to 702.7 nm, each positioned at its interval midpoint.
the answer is 0.11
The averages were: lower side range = 0.605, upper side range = 0.678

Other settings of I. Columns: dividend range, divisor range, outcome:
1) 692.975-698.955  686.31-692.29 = 1.14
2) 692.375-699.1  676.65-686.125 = 1.17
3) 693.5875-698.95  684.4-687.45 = 1.21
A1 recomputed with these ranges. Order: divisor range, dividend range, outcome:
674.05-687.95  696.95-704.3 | 1.15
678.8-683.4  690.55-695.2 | 1.08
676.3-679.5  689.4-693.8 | 1.02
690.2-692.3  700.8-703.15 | 1.12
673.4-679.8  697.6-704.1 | 1.12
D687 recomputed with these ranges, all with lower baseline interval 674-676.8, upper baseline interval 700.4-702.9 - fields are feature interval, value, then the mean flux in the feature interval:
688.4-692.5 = 0.08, 0.607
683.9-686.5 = 0.11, 0.576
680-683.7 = 0.07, 0.594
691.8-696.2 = 0.01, 0.656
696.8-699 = 0.00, 0.673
